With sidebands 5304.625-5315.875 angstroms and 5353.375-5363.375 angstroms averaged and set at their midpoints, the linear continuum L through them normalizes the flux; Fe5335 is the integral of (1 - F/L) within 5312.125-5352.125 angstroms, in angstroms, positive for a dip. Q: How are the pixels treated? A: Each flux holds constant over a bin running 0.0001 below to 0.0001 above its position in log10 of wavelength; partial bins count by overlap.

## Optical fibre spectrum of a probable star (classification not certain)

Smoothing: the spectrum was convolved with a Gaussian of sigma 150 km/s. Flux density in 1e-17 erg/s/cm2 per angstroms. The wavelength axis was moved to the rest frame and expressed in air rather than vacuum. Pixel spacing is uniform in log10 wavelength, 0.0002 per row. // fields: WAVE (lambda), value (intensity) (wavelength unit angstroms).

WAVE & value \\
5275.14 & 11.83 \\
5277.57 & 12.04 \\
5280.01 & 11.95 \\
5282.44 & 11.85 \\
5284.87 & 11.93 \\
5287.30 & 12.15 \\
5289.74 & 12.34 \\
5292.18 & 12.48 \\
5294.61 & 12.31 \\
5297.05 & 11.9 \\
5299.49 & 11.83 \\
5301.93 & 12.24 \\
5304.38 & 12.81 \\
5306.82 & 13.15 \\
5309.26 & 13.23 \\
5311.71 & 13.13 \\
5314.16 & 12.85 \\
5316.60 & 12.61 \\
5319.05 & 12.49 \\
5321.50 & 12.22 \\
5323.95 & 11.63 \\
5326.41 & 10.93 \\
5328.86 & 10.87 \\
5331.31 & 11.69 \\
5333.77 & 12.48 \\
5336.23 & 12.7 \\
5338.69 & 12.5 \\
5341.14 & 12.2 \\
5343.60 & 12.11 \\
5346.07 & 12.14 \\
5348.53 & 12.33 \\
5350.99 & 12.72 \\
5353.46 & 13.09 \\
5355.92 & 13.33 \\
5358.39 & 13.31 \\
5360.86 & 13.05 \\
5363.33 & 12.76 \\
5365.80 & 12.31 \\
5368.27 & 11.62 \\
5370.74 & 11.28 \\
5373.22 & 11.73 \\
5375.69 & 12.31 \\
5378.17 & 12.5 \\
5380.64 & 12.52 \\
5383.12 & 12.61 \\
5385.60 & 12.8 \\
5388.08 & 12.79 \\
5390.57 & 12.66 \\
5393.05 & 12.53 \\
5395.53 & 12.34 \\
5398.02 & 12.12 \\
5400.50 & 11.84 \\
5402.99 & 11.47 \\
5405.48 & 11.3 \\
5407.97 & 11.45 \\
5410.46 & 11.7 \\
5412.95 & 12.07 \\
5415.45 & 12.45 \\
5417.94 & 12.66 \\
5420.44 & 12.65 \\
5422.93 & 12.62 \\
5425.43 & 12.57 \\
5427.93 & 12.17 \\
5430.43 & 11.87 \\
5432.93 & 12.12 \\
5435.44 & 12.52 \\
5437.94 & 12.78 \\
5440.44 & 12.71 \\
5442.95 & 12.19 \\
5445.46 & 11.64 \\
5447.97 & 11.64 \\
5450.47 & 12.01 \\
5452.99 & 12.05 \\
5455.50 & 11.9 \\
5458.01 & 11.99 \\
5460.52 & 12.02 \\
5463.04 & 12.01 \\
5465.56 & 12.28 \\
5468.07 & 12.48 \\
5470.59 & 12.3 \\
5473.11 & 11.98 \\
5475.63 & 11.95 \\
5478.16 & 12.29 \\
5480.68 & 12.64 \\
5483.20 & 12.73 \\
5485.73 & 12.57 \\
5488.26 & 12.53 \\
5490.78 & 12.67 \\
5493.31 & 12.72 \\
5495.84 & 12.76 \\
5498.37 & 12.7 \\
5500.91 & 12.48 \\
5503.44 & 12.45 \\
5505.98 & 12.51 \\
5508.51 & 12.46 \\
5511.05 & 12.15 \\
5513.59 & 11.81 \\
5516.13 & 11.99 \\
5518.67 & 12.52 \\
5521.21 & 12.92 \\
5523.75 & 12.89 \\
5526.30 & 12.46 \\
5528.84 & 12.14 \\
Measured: 2.8 angstroms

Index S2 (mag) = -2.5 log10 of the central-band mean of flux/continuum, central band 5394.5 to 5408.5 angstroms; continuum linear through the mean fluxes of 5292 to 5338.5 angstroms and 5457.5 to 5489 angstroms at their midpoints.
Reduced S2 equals 0.048 mag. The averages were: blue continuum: 12.3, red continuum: 12.3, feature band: 11.8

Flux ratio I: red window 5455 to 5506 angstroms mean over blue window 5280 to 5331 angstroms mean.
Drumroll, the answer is 1.0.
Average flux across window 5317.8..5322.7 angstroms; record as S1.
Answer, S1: 12.4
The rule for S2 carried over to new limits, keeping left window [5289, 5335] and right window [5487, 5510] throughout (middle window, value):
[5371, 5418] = 0.02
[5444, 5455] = 0.06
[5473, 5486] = 0.02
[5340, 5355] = -0.01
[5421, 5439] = 0.01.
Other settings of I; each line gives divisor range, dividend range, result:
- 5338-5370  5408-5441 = 0.98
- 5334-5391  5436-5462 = 0.97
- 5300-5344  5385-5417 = 0.98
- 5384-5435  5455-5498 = 1.01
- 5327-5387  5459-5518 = 1.00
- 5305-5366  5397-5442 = 0.98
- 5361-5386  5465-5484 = 1.01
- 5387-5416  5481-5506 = 1.05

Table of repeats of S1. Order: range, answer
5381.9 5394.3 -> 12.7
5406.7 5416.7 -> 11.9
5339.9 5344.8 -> 12.2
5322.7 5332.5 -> 11.3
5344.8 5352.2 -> 12.4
